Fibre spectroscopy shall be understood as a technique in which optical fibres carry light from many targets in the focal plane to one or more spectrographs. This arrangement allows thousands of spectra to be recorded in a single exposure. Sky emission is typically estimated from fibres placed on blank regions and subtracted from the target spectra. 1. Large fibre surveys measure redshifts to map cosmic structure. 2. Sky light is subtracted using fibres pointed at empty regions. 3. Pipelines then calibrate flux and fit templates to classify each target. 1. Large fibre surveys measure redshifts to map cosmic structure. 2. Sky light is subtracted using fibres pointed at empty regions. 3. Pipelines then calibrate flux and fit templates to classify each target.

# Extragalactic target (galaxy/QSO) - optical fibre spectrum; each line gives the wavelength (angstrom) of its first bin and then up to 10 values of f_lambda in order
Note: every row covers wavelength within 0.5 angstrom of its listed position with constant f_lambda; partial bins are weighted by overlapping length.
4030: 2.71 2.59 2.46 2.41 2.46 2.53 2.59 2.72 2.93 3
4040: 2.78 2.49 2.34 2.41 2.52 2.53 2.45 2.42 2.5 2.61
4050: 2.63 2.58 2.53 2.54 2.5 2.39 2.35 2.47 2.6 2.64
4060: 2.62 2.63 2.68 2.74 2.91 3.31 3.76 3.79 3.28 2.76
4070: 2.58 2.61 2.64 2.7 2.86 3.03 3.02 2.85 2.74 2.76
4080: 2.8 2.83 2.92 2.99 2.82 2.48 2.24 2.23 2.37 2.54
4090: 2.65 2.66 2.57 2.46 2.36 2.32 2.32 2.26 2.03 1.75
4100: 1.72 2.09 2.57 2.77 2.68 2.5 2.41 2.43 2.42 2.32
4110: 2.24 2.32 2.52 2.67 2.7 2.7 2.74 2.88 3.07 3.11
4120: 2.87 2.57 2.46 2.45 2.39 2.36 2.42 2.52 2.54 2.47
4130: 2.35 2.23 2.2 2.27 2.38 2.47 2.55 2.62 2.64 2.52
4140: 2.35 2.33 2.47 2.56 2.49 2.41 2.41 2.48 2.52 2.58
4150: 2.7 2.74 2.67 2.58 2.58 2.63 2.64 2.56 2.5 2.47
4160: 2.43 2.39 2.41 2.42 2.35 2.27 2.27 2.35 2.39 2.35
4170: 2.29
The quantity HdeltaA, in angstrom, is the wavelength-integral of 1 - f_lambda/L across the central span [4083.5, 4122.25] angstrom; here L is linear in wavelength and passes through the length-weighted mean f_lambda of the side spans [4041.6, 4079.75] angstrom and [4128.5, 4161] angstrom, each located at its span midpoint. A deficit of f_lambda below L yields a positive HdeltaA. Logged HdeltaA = 1.8 angstrom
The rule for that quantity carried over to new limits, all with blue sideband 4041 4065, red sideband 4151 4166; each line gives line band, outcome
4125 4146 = 0.60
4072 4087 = -1.30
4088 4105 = 1.14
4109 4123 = -0.77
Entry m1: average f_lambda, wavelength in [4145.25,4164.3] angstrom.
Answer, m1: 2.53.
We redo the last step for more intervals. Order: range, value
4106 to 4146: 2.51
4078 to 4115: 2.47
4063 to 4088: 2.86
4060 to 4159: 2.59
